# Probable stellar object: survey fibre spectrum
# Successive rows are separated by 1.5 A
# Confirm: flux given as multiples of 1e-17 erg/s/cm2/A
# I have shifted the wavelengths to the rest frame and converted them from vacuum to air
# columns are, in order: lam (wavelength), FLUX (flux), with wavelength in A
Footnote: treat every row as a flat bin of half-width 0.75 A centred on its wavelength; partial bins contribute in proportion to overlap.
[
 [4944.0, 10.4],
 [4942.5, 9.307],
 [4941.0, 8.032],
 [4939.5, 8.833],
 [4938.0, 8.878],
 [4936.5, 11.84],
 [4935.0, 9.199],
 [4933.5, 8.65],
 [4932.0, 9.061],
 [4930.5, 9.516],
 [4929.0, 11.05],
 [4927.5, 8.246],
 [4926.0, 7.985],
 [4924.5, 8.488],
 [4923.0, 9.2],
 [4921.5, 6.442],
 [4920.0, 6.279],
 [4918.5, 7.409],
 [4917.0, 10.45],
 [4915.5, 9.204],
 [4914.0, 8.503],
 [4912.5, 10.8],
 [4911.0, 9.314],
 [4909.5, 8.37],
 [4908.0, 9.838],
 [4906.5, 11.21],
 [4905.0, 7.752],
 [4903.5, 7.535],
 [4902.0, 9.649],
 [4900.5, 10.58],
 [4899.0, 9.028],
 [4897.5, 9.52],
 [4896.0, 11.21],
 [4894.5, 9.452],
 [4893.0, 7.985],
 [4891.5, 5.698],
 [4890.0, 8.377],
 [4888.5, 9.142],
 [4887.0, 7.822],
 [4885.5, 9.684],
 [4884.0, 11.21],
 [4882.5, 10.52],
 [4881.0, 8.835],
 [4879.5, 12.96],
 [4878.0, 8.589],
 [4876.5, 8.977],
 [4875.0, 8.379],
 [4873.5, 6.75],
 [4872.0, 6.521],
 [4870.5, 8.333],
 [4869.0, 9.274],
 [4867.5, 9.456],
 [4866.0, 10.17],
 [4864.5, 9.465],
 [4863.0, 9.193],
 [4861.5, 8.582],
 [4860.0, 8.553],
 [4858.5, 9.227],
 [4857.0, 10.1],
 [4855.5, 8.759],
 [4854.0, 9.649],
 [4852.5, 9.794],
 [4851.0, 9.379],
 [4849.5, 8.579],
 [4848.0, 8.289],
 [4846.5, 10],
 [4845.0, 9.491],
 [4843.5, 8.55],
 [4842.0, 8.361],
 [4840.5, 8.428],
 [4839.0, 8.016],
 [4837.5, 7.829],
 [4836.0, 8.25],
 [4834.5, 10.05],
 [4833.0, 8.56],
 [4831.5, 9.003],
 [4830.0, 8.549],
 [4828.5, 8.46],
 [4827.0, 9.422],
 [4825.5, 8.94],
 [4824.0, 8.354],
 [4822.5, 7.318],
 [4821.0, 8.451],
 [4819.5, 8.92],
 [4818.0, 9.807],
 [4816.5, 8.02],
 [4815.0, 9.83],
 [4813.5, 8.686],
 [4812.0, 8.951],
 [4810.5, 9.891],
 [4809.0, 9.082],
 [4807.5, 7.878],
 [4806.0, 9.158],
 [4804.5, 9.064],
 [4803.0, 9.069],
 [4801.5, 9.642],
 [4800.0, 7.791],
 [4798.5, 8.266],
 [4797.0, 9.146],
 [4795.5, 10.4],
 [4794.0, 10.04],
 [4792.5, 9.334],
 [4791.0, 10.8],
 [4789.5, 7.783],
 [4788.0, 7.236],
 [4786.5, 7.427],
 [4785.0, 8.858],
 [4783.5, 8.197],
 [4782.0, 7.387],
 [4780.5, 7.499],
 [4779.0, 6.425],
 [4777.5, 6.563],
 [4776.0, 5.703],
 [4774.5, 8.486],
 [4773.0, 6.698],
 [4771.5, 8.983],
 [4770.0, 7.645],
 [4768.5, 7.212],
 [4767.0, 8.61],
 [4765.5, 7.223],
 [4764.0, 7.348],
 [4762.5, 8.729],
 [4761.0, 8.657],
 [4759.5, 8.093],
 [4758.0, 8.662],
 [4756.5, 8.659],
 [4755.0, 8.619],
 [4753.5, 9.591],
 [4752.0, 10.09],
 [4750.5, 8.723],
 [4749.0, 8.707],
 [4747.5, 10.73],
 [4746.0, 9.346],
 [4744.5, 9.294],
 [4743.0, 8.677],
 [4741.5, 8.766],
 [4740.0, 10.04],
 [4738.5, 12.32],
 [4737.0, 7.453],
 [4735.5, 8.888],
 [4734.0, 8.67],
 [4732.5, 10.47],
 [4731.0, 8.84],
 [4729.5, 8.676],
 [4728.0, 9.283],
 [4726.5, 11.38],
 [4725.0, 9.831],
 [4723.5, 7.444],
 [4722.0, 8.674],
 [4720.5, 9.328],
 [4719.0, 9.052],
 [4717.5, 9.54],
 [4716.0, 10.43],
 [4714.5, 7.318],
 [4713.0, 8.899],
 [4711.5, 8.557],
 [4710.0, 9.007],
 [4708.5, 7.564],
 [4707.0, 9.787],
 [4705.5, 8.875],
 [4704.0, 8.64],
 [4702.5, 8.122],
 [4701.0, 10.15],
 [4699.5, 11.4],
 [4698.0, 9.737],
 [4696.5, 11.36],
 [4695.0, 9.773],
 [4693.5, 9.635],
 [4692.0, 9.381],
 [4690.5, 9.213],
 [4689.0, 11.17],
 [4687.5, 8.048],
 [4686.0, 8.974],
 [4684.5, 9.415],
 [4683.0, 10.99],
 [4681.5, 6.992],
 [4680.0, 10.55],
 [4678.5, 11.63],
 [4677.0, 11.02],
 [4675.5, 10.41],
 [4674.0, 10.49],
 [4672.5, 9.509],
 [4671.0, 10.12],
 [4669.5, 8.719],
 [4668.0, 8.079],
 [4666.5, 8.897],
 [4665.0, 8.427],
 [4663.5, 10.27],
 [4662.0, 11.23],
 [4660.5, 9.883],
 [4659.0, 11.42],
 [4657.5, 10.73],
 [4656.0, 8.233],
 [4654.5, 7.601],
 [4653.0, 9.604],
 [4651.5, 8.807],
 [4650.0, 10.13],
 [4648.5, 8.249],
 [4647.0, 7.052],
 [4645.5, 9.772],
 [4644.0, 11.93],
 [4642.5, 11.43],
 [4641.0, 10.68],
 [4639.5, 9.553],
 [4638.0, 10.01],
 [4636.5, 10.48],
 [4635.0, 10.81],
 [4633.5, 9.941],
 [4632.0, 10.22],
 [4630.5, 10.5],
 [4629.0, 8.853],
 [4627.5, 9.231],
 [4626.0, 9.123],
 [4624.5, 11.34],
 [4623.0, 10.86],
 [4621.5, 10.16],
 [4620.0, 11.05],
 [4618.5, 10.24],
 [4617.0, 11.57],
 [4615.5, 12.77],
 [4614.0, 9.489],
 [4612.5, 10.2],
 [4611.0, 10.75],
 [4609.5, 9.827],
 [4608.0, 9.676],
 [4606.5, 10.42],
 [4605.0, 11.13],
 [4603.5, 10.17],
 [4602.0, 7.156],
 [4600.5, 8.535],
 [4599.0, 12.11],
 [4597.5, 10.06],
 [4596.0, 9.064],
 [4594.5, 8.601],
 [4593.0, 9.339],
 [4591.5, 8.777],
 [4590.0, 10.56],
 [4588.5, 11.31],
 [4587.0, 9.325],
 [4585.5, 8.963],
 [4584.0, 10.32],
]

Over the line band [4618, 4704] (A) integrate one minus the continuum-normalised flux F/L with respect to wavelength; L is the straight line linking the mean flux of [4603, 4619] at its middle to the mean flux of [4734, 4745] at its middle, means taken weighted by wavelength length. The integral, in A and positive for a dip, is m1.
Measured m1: 2.0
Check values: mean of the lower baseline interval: 10.6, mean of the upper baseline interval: 9.3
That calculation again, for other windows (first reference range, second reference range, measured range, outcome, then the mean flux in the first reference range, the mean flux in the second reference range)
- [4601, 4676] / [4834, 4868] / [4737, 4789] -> 5.8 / 9.94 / 9.04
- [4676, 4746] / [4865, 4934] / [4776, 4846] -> 4.4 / 9.42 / 8.99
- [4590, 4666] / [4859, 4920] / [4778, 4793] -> 2.2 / 9.95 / 9.07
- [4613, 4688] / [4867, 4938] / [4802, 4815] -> 0.4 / 9.92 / 9.02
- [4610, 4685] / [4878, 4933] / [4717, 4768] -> 3.2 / 9.99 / 9.11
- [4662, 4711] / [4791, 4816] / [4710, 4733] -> 0.7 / 9.59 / 9.18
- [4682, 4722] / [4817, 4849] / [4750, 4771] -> 1.5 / 9.37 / 8.71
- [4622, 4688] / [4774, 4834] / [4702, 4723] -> 1.1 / 9.79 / 8.57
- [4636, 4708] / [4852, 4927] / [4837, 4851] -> 0.7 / 9.71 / 9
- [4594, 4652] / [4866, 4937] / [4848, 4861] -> 0.0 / 10.1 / 9.03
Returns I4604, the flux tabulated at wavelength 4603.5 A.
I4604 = 10.17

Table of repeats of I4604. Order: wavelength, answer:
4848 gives 8.289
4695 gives 9.773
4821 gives 8.451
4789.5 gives 7.783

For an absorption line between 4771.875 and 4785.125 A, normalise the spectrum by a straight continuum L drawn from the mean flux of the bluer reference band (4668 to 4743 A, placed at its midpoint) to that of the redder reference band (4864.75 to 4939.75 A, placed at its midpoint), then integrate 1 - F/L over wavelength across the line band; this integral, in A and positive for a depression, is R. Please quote 2.9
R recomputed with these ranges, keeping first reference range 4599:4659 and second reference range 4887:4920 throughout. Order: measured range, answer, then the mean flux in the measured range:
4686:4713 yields 0.9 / 9.41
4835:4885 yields 0.6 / 9.05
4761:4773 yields 2.0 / 7.93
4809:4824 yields 0.7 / 8.86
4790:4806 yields 0.1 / 9.32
